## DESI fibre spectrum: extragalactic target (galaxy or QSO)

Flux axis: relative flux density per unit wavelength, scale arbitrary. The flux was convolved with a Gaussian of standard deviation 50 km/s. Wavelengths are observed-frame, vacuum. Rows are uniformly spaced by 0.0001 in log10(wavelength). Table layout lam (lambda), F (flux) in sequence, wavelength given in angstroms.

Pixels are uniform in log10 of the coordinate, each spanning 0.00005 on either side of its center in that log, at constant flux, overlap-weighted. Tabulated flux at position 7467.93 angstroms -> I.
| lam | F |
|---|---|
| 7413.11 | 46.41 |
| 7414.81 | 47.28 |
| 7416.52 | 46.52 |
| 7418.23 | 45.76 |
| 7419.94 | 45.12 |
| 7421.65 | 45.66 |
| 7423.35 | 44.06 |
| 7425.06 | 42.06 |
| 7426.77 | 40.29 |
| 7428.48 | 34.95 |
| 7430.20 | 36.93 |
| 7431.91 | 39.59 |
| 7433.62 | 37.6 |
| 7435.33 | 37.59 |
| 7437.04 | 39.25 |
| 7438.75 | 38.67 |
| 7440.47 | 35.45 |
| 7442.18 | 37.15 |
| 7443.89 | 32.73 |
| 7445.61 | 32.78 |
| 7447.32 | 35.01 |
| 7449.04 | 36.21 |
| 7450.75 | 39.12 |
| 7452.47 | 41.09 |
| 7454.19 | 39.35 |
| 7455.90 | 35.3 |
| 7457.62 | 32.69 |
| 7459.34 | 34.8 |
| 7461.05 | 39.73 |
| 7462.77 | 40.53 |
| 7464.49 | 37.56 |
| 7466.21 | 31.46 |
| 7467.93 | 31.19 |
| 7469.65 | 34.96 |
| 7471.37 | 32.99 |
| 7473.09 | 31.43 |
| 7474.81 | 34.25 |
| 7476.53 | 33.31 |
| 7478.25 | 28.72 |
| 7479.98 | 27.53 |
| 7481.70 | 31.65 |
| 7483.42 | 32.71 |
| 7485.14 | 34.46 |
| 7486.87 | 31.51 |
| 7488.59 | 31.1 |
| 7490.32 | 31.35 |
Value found 31.19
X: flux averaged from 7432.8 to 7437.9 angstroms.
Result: 38.2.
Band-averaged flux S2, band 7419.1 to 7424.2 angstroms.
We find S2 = 45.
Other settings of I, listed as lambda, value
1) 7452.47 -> 41.09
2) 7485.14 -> 34.46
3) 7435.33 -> 37.59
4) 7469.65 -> 34.96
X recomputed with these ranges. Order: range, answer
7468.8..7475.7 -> 33.4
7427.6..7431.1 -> 35.9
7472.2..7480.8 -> 31.1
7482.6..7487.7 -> 32.9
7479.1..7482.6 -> 29.6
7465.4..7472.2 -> 32.7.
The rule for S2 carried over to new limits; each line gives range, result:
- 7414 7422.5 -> 46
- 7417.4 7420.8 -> 45.4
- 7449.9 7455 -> 39.8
